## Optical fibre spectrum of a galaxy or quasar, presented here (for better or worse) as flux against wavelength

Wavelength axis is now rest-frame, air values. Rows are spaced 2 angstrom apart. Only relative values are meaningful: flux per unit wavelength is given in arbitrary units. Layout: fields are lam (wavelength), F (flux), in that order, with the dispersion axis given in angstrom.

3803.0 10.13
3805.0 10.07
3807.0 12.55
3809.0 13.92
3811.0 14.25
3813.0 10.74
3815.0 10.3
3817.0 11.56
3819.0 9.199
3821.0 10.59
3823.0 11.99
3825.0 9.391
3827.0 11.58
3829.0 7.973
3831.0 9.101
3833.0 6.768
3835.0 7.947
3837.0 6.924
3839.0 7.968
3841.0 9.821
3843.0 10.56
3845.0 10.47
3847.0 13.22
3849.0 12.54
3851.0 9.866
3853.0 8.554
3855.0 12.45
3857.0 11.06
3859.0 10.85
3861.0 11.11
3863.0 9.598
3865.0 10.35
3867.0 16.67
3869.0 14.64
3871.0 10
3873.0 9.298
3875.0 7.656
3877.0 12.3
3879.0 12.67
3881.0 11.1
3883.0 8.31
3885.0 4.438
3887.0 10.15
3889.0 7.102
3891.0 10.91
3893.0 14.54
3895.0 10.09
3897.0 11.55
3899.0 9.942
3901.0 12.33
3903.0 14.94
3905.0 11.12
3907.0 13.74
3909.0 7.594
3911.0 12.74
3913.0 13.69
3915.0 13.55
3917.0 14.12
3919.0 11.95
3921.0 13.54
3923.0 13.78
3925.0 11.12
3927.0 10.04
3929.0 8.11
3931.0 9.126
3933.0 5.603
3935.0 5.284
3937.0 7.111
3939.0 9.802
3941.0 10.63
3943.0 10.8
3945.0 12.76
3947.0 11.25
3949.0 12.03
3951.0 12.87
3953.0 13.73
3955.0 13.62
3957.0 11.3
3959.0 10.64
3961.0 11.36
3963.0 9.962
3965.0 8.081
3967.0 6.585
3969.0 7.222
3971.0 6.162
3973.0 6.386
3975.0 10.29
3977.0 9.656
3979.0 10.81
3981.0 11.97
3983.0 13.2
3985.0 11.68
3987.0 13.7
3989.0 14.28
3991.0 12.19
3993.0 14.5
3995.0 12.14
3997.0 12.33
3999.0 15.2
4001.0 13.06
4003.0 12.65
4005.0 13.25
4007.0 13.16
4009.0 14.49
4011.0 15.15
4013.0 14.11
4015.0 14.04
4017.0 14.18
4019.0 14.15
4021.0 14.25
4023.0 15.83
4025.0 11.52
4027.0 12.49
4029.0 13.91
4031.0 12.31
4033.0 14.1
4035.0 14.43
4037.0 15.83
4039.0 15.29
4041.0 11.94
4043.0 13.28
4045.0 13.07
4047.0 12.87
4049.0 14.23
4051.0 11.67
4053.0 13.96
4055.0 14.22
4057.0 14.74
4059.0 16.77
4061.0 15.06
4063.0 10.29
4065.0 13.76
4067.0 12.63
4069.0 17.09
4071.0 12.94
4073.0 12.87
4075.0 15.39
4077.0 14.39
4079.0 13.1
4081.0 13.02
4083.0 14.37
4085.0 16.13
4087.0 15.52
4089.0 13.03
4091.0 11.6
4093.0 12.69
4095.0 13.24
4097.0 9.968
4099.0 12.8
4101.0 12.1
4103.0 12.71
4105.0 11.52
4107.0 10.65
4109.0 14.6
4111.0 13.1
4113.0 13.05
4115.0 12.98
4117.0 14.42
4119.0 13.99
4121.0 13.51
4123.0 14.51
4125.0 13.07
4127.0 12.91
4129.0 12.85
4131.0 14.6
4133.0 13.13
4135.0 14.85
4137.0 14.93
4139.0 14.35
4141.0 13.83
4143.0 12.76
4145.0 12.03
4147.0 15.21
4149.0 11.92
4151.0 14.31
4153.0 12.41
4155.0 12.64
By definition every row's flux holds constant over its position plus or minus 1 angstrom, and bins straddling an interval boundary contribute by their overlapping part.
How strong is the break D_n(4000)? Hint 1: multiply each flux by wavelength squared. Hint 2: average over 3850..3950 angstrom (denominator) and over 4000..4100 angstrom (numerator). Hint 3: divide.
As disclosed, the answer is 1.36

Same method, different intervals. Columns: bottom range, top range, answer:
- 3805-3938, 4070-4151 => 1.41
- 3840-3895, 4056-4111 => 1.39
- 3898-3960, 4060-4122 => 1.28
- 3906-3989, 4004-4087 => 1.37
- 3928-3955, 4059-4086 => 1.49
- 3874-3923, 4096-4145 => 1.30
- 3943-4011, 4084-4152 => 1.23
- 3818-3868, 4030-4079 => 1.50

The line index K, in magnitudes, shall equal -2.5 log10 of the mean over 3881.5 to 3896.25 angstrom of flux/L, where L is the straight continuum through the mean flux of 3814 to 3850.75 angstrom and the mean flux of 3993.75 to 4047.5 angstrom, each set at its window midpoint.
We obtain 0.17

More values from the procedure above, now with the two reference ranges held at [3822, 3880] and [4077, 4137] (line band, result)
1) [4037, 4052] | -0.065 mag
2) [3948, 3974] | 0.167 mag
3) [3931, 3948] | 0.243 mag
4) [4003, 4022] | -0.146 mag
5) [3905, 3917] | -0.111 mag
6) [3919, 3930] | -0.011 mag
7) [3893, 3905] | -0.090 mag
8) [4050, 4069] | -0.089 mag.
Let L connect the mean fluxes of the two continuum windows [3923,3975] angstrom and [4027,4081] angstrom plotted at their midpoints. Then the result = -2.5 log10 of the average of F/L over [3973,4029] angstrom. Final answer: -0.11 mag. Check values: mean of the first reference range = 9.75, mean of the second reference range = 13.8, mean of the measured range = 13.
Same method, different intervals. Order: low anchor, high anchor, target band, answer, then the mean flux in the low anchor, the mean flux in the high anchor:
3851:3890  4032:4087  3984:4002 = -0.04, 10.4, 14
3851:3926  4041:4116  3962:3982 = 0.37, 11.3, 13.4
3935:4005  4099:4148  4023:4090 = -0.12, 11.1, 13.4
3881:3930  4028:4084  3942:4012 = 0.07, 11.2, 13.8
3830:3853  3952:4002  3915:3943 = 0.04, 9.52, 11.2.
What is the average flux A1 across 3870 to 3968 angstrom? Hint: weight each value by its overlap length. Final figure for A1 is 10.7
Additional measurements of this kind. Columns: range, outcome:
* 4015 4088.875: 13.9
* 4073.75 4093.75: 13.9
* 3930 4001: 10.7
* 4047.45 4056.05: 13.5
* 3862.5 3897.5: 10.6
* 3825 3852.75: 9.56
